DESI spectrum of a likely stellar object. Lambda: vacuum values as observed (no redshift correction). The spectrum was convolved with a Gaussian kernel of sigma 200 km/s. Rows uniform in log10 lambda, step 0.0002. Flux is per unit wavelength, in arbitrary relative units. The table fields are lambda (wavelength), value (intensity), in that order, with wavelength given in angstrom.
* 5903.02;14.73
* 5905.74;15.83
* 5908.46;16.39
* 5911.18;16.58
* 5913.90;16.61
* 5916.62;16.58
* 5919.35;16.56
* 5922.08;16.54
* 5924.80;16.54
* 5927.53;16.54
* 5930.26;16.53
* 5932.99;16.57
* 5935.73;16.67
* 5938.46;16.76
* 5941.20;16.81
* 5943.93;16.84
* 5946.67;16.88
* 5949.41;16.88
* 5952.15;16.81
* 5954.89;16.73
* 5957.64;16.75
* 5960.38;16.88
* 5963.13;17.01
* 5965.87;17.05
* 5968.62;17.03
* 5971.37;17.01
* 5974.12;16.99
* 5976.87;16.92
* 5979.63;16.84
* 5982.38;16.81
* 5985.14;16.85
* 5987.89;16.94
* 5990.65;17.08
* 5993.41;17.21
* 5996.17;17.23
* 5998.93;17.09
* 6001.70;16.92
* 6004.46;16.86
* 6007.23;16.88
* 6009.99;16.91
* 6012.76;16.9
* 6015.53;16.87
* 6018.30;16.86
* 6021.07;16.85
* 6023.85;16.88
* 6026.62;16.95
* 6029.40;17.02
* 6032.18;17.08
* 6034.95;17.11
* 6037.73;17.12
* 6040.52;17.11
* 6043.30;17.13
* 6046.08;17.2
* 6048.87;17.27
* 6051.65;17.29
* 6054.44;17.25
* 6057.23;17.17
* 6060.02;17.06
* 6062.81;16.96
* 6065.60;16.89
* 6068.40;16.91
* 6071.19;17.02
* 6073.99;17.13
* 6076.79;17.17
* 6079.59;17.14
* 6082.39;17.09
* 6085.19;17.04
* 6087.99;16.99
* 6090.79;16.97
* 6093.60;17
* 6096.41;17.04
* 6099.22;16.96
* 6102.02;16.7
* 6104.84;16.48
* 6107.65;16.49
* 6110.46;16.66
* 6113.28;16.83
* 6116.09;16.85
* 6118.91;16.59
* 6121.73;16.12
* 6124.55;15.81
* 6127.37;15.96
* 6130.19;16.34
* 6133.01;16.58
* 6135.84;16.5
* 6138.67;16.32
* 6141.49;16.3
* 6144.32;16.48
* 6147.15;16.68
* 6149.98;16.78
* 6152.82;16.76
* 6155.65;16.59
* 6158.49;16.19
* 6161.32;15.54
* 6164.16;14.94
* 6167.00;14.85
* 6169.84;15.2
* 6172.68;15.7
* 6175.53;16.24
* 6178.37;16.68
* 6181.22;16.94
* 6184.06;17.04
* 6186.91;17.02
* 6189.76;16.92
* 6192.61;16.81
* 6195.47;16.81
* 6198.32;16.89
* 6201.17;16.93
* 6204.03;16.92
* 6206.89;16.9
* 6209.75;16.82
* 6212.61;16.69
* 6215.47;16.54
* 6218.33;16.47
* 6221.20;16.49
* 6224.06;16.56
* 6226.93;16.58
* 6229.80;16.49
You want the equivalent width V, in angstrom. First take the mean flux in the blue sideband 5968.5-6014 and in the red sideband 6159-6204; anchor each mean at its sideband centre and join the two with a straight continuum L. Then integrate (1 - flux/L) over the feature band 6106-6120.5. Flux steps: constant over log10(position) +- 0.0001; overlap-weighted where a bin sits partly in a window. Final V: -0.1 angstrom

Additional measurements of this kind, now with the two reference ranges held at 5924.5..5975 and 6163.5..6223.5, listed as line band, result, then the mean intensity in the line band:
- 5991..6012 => -0.3 angstrom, 17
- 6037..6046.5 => -0.3 angstrom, 17.1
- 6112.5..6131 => 0.3 angstrom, 16.3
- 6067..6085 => -0.5 angstrom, 17.1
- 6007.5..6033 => -0.3 angstrom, 16.9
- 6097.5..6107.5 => -0.1 angstrom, 16.7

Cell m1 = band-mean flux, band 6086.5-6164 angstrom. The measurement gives 16.5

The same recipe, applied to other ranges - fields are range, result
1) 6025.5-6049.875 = 17.1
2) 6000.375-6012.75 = 16.9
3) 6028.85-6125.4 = 16.9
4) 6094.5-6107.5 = 16.8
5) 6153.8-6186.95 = 16.1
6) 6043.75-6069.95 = 17.1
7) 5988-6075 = 17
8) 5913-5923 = 16.6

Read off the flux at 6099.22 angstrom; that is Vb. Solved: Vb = 16.96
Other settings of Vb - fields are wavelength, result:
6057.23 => 17.17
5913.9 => 16.61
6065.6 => 16.89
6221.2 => 16.49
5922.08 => 16.54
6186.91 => 17.02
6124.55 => 15.81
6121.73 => 16.12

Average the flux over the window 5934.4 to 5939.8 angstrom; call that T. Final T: 16.7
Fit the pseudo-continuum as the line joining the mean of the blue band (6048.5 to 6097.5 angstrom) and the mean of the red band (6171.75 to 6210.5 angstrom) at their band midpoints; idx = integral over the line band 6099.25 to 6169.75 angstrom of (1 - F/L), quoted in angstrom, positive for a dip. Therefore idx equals 2.6 angstrom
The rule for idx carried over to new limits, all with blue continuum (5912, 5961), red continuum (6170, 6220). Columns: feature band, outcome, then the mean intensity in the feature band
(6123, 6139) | 0.4 angstrom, 16.2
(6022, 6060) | -1.0 angstrom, 17.1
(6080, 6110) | -0.3 angstrom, 16.9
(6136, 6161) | 0.3 angstrom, 16.5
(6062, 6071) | -0.1 angstrom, 16.9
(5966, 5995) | -0.5 angstrom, 17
